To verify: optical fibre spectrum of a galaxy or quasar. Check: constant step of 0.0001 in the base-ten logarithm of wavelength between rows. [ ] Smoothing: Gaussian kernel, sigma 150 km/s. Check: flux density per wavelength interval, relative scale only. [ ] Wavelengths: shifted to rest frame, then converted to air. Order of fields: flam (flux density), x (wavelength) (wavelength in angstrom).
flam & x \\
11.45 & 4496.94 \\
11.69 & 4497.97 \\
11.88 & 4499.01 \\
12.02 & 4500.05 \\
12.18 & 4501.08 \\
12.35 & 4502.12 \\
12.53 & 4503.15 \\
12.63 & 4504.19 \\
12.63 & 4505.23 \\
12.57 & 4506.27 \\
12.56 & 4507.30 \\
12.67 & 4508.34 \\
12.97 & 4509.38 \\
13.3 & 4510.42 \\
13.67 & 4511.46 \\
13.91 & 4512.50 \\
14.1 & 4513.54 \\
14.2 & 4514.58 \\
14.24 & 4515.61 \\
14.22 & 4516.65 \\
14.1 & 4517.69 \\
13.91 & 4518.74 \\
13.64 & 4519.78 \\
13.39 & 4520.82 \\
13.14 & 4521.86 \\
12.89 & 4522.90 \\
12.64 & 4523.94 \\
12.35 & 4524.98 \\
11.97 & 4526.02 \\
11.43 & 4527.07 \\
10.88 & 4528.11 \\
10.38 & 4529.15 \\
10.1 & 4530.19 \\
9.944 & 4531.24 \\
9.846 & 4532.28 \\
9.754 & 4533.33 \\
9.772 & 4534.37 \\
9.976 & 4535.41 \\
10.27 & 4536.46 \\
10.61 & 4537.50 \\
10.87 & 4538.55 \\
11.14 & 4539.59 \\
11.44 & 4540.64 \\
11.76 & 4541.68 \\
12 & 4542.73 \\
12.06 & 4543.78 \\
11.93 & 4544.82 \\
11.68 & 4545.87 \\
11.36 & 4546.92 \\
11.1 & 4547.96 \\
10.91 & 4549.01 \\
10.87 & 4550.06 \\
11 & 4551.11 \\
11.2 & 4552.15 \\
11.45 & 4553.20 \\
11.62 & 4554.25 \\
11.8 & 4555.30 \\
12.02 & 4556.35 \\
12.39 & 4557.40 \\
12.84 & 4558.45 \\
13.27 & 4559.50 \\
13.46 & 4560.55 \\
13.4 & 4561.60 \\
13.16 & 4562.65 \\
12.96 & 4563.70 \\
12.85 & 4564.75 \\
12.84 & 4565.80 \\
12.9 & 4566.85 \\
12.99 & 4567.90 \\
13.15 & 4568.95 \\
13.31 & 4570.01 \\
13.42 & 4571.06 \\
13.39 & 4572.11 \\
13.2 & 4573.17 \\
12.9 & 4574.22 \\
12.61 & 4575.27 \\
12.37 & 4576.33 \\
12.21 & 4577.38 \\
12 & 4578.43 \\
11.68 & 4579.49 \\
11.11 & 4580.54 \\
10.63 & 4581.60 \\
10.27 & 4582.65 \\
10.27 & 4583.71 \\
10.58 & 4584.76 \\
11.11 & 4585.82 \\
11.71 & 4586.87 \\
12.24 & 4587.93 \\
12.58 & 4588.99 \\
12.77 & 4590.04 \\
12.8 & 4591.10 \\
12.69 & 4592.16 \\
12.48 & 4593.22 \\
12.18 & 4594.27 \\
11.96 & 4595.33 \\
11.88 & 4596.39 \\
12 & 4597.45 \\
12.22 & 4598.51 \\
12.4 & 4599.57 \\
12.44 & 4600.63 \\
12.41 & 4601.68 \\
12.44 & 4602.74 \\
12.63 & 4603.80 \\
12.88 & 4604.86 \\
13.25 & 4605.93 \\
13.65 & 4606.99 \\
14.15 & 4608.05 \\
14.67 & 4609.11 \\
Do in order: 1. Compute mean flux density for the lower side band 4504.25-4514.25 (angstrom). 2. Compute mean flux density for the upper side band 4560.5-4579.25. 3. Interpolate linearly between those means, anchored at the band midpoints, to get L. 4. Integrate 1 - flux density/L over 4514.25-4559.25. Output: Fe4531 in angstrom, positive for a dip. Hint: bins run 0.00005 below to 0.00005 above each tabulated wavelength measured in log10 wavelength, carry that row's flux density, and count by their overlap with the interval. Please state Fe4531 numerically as 4.5 angstrom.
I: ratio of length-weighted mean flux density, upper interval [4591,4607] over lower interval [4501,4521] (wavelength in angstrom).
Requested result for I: 0.94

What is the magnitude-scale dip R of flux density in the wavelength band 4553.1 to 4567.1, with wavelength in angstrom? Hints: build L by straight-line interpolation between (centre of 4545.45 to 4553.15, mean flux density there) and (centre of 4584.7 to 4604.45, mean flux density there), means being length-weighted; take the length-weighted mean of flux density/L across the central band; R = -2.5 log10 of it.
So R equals -0.11 mag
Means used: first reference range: 11.2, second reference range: 12.2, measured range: 12.7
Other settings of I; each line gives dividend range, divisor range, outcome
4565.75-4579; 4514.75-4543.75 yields 1.09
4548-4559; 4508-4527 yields 0.87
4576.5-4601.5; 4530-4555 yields 1.08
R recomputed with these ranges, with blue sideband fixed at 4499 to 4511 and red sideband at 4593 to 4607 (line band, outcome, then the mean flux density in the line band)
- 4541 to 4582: 0.02 mag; 12.3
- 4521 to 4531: 0.07 mag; 11.8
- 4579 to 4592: 0.09 mag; 11.5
